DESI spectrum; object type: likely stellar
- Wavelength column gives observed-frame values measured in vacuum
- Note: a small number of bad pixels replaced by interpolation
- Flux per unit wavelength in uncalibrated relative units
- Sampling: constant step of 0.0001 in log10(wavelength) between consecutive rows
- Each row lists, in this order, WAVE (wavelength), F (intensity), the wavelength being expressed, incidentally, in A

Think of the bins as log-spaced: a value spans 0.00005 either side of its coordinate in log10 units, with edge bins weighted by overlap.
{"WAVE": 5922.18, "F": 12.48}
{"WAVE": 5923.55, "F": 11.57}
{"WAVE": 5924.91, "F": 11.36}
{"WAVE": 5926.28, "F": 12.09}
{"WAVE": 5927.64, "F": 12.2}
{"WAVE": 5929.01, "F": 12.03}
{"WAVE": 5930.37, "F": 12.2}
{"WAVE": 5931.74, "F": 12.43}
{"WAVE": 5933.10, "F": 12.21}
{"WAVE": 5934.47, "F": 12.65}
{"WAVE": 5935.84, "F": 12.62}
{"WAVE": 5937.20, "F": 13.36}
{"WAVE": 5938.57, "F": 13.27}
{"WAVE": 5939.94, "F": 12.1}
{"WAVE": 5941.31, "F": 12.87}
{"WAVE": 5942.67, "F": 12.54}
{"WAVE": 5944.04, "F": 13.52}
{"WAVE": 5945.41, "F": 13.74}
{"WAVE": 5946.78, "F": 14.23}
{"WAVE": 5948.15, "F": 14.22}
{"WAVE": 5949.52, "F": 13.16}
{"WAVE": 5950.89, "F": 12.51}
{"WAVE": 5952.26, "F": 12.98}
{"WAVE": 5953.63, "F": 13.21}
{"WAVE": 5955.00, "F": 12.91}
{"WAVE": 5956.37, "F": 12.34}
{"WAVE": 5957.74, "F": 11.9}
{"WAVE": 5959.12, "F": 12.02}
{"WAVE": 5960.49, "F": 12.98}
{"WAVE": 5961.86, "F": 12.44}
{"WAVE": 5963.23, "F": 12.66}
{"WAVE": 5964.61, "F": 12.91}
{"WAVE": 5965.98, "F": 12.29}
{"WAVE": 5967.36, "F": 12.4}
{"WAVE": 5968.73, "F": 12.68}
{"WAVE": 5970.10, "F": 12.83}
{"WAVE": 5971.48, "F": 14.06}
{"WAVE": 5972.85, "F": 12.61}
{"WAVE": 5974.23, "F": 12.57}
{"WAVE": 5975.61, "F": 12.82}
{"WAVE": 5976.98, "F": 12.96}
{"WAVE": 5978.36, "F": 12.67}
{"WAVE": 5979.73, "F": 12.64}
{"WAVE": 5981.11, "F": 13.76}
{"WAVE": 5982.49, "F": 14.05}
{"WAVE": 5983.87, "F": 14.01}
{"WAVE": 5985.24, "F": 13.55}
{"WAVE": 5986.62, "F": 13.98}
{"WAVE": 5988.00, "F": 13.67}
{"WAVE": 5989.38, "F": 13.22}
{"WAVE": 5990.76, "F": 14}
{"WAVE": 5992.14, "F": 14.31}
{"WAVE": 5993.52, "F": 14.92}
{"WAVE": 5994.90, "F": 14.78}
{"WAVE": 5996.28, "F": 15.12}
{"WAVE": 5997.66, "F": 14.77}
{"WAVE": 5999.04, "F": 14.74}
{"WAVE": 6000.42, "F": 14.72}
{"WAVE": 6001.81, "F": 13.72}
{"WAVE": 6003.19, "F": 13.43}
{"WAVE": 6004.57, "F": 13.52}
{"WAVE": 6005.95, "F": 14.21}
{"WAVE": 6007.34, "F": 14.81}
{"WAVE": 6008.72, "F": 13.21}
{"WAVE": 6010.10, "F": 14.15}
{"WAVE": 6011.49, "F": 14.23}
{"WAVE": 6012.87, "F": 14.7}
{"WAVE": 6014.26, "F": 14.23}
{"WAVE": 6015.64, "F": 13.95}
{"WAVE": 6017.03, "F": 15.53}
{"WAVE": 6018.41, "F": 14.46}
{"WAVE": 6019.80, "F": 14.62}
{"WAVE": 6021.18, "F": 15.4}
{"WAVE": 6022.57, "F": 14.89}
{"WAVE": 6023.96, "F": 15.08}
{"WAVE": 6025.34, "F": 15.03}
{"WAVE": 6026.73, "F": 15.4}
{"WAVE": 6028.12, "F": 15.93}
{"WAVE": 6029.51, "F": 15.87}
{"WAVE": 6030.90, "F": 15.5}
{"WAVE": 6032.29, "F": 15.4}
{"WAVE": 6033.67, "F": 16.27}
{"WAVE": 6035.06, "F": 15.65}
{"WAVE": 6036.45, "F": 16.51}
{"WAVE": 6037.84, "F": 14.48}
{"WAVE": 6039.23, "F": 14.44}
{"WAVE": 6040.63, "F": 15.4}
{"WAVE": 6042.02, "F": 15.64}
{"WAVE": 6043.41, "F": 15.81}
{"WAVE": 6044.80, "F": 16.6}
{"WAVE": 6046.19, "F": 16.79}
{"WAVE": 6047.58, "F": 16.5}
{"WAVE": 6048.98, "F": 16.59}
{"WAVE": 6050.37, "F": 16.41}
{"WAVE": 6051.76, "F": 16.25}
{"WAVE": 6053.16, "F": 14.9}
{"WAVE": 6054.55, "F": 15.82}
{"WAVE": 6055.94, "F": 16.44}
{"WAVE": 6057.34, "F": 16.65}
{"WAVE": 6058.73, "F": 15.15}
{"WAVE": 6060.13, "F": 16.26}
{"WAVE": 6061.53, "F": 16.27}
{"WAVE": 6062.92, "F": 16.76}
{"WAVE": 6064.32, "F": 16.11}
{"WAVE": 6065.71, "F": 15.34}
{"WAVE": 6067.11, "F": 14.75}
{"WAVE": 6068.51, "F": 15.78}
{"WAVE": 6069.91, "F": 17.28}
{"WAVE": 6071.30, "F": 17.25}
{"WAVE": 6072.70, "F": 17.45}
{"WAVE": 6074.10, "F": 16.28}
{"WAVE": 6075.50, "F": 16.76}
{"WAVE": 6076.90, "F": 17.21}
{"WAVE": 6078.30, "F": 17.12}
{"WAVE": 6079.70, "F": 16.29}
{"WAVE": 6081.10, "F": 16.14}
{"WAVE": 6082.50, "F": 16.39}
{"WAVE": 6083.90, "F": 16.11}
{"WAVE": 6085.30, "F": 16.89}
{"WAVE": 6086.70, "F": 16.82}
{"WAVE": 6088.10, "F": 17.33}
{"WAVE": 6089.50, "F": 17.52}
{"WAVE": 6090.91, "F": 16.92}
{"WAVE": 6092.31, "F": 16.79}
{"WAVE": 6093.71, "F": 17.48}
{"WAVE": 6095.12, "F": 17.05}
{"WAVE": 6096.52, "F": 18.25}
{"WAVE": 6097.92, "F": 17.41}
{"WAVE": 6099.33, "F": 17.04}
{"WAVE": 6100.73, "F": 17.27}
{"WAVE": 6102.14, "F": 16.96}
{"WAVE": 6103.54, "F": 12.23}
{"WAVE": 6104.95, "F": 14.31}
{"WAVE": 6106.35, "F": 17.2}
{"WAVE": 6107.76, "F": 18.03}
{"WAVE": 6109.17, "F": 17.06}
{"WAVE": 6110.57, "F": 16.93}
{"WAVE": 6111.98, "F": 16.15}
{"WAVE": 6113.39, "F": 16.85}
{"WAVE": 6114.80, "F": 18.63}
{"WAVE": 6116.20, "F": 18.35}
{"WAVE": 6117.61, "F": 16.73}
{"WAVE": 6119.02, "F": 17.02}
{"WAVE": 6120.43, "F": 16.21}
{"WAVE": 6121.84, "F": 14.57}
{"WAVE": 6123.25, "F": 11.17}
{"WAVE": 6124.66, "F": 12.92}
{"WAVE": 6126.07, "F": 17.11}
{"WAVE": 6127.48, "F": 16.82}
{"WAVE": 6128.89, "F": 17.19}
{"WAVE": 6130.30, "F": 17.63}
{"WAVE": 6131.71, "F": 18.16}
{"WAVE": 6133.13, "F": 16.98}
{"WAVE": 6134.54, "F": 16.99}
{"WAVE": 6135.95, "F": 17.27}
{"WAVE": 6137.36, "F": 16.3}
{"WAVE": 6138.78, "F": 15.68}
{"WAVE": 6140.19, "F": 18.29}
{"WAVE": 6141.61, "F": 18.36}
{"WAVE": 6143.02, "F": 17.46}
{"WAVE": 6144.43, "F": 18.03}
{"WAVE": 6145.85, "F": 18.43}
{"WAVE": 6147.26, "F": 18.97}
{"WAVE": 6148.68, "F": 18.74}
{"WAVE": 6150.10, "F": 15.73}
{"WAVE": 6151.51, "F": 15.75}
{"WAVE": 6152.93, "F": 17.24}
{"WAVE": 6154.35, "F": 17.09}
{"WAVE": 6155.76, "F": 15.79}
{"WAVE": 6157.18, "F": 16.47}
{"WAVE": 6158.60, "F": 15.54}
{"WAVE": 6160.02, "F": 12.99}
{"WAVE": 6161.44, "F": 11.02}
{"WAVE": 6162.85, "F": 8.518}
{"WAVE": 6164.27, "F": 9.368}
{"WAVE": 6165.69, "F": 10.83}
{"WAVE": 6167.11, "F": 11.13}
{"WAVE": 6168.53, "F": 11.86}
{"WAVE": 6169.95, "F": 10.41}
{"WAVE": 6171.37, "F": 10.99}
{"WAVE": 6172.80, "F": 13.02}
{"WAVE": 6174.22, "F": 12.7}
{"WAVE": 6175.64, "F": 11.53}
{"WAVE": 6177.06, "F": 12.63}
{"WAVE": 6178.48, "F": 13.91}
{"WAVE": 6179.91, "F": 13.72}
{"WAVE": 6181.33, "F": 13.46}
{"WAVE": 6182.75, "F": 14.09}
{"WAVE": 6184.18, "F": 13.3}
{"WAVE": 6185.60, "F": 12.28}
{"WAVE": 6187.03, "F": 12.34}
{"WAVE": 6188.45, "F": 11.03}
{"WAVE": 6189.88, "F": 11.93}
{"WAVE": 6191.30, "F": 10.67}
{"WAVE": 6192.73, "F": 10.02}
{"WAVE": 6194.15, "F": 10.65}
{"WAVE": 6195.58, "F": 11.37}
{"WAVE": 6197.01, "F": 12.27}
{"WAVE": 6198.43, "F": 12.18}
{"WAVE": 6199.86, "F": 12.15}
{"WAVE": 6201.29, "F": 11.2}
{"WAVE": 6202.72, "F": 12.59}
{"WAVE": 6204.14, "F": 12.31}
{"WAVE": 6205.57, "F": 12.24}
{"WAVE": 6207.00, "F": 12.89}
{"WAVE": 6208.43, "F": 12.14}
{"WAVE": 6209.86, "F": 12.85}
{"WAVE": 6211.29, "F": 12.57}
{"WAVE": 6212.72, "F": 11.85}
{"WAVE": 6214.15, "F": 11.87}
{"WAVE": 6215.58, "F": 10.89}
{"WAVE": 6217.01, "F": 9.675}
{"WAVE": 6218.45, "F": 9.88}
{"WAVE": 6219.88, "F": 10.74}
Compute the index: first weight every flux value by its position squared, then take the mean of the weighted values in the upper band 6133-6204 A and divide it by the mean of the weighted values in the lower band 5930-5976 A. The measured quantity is 1.15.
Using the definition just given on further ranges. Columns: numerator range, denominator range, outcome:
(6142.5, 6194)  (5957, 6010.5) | 1.07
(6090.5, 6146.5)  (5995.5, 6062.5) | 1.13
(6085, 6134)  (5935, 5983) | 1.35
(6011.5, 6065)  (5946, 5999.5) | 1.20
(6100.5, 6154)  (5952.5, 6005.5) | 1.31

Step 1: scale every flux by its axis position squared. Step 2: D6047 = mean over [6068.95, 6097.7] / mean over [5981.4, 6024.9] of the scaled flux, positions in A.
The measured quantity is 1.22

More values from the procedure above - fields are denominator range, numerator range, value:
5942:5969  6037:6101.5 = 1.33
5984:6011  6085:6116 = 1.24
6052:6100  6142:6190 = 0.86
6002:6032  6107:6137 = 1.17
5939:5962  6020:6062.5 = 1.26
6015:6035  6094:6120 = 1.14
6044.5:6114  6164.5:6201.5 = 0.75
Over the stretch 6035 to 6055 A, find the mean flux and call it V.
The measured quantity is 15.9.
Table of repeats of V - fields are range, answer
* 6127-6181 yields 15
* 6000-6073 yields 15.4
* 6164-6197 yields 11.9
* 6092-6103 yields 17.2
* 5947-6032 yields 13.8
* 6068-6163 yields 16.6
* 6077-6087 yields 16.6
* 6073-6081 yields 16.7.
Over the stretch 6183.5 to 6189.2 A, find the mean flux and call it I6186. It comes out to 12.2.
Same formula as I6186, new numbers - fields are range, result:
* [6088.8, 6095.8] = 17.1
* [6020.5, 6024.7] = 15.1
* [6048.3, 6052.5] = 16.4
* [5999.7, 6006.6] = 13.9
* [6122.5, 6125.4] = 12.1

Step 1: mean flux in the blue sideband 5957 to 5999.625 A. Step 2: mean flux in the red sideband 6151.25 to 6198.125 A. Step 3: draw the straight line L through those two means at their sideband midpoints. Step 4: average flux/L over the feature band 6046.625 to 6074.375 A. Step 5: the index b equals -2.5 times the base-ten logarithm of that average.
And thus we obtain -0.24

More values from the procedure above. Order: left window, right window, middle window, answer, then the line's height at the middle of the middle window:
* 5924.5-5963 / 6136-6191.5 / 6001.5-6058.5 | -0.150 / 13.3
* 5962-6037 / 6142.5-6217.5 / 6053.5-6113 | -0.210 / 13.6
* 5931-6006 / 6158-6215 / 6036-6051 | -0.233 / 12.8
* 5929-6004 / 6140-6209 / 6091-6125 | -0.225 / 13.3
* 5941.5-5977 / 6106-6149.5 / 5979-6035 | -0.034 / 14.1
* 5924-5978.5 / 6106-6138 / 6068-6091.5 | -0.077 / 15.7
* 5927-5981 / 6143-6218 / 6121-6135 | -0.227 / 12.9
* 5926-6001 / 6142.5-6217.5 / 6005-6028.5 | -0.119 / 13.1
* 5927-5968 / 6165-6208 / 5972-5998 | -0.086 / 12.7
